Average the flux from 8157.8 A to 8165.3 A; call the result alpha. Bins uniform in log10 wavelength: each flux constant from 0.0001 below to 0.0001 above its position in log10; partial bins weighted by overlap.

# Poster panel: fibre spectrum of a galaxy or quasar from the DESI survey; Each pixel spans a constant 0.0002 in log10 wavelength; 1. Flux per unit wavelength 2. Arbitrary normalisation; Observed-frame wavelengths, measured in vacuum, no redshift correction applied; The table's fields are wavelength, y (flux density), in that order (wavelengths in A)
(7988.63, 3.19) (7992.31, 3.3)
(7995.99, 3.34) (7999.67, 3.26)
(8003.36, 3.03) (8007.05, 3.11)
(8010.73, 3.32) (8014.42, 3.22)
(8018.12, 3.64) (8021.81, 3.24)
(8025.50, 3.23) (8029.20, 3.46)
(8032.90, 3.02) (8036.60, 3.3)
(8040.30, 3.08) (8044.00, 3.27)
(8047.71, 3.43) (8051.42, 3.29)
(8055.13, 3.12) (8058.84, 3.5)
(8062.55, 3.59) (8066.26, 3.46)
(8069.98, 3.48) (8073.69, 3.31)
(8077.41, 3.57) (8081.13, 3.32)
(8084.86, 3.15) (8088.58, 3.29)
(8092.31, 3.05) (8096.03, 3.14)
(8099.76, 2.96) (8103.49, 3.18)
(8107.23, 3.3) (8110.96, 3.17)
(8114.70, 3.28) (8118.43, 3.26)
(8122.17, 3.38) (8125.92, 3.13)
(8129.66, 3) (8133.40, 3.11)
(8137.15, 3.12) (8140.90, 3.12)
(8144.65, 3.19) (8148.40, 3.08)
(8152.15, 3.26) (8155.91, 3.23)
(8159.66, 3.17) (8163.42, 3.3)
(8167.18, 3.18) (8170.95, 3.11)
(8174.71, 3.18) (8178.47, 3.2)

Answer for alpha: 3.23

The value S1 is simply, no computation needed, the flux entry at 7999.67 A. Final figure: 3.26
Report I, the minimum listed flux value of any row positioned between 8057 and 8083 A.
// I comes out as 3.31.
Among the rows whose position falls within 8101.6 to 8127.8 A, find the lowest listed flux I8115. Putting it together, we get 3.13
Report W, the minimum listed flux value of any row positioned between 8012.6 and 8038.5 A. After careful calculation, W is 3.02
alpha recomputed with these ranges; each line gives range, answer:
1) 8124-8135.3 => 3.08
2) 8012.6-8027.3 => 3.33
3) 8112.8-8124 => 3.31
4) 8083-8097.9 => 3.16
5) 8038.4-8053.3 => 3.27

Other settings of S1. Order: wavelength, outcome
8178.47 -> 3.2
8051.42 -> 3.29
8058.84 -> 3.5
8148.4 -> 3.08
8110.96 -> 3.17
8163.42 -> 3.3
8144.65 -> 3.19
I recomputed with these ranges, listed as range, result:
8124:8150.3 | 3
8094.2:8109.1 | 2.96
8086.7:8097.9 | 3.05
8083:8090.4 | 3.15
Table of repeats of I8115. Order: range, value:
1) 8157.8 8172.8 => 3.11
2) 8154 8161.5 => 3.17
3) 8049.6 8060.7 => 3.12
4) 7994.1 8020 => 3.03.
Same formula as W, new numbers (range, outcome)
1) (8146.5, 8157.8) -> 3.08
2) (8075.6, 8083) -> 3.32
